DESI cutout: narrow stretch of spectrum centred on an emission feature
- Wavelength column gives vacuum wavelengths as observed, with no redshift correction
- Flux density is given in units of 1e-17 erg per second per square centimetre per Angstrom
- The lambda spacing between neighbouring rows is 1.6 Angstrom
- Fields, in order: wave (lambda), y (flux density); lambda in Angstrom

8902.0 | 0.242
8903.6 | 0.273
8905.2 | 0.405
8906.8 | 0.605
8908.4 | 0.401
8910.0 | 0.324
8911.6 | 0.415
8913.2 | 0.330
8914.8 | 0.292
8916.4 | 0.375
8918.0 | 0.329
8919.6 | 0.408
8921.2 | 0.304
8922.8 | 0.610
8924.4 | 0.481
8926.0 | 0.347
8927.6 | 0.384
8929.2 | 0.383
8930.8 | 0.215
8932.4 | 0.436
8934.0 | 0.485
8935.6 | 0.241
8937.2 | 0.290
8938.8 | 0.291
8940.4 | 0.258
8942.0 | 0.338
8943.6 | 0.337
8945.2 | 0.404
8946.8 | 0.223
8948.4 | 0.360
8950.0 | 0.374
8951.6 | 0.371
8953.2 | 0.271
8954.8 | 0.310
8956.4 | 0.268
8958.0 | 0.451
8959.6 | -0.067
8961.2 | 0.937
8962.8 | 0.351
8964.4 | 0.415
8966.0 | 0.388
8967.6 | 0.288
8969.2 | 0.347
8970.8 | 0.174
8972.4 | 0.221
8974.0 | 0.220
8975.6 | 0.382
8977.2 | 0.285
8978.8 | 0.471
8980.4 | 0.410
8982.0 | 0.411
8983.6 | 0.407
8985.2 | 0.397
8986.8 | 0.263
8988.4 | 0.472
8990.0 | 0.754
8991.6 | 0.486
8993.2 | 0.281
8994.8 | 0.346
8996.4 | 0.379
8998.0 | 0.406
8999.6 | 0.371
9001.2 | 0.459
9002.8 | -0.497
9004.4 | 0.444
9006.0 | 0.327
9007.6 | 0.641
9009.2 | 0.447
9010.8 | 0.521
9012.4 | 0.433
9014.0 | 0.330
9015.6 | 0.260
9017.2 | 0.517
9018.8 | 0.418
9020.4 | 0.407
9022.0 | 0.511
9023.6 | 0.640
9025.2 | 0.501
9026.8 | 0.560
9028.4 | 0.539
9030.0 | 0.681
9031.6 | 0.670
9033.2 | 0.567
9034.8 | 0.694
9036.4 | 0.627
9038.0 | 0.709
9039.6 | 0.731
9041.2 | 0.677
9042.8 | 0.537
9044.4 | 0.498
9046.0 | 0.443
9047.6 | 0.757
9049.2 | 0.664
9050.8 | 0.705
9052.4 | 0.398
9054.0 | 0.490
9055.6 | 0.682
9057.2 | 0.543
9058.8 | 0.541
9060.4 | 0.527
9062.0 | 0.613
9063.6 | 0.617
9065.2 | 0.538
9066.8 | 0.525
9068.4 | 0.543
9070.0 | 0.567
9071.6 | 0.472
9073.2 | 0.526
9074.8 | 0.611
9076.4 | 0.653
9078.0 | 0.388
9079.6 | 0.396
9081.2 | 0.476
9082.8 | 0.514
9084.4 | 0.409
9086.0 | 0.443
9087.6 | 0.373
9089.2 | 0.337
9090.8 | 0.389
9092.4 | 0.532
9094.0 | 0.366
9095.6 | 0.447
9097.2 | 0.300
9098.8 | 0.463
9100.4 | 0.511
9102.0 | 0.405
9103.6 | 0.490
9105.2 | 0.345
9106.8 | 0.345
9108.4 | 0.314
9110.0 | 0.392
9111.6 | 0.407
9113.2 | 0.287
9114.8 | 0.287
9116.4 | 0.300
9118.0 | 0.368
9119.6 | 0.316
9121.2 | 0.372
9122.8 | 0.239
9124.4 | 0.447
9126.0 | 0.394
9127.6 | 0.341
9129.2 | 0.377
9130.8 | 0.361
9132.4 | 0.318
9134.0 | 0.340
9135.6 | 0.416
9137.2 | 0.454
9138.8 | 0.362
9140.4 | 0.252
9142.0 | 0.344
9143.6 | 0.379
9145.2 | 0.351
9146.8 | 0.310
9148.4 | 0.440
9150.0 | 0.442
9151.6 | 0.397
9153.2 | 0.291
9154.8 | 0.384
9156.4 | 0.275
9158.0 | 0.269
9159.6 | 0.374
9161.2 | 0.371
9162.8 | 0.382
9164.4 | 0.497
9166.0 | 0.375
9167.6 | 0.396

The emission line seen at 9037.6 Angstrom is Mg II 2798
